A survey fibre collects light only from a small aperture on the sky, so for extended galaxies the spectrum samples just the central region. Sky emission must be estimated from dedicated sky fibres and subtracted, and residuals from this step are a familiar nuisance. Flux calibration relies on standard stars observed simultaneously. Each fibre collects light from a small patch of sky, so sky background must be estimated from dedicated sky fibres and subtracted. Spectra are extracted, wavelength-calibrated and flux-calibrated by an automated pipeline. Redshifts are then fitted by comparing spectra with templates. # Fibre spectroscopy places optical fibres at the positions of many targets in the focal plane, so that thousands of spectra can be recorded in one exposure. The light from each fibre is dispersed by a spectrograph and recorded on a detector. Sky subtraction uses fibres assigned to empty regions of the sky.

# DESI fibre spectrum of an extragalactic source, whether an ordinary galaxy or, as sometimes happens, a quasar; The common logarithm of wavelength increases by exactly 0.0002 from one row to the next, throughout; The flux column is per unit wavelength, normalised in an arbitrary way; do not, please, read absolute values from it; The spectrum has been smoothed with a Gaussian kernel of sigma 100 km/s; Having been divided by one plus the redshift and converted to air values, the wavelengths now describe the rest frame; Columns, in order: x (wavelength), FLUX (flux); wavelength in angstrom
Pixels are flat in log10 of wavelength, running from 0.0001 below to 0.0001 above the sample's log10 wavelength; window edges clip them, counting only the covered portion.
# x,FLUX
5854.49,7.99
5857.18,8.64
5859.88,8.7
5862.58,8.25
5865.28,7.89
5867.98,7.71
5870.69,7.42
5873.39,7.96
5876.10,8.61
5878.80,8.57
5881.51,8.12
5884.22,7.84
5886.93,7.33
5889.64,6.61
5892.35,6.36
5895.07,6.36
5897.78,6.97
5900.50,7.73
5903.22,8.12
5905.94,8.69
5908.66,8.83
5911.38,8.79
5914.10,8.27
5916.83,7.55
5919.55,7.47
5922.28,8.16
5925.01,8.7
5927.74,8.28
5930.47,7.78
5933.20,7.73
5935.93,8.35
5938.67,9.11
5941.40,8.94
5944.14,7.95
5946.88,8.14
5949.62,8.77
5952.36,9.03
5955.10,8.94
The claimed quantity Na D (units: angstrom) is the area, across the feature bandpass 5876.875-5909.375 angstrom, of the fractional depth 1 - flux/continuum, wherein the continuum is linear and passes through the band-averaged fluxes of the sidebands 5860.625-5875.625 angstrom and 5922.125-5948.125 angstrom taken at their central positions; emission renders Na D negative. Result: 1.8 angstrom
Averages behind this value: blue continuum 7.92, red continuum 8.32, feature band 7.62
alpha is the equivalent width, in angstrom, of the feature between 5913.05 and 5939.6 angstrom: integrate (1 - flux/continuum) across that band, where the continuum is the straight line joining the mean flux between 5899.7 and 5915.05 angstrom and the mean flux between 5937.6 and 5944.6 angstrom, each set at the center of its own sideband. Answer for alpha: 1.50 angstrom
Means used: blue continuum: 8.43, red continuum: 8.74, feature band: 8.12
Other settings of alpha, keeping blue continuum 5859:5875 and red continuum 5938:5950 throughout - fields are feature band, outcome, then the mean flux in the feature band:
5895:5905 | 0.90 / 7.47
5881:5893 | 1.29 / 7.25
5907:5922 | 0.23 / 8.19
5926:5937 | 0.51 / 8.05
